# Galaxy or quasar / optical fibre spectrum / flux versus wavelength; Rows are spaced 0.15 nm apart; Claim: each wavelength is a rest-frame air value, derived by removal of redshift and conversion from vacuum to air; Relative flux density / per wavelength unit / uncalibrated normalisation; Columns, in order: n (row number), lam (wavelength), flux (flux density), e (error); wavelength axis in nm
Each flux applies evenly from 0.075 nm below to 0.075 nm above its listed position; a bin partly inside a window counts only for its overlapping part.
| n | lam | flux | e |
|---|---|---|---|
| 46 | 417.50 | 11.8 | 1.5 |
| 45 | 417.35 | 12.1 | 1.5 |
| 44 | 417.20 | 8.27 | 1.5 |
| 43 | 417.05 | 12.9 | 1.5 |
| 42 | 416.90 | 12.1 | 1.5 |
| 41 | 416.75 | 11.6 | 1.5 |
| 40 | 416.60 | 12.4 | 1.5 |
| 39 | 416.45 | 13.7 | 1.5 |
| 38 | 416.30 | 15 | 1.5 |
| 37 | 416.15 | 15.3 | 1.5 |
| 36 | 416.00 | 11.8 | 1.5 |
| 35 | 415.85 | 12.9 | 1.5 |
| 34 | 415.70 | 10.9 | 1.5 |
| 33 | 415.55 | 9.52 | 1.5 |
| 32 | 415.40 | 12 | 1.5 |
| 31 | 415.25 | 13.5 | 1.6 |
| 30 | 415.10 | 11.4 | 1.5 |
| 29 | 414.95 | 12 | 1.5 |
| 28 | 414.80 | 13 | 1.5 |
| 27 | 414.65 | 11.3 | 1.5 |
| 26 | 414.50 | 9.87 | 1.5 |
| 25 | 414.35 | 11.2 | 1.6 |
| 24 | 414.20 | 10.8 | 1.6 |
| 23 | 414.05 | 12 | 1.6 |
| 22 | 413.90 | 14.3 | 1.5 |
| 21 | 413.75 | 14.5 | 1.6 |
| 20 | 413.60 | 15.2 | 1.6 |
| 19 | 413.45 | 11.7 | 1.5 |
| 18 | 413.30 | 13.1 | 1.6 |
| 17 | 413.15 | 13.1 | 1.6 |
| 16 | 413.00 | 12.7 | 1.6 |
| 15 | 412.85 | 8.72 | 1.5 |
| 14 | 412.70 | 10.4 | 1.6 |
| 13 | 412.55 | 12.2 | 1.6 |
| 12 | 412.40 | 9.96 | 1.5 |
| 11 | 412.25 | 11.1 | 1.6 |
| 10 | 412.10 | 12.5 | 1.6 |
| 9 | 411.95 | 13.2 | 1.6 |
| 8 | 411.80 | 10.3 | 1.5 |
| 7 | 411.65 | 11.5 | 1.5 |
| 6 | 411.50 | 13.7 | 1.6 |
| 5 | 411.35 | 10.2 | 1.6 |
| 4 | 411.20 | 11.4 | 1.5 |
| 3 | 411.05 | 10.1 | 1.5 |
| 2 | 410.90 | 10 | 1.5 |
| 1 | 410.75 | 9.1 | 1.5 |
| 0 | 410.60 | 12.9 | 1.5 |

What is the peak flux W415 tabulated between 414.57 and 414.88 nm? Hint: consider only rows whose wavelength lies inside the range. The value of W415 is 13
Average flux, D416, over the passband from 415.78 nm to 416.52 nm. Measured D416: 13.7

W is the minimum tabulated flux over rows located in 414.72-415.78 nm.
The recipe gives 9.52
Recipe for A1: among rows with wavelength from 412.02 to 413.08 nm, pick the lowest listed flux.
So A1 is 8.72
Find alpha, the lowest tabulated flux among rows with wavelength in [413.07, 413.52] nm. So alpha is 11.7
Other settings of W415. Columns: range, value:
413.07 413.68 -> 15.2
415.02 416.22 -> 15.3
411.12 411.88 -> 13.7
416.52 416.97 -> 12.4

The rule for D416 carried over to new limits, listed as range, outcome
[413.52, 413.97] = 14.6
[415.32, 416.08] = 11.5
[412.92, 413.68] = 13.1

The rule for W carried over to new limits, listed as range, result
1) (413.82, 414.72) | 9.87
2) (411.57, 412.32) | 10.3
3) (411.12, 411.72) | 10.2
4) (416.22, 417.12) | 11.6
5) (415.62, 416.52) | 10.9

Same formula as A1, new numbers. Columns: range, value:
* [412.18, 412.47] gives 9.96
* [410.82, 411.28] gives 10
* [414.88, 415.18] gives 11.4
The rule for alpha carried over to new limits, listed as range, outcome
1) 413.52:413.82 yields 14.5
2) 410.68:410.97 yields 9.1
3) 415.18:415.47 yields 12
